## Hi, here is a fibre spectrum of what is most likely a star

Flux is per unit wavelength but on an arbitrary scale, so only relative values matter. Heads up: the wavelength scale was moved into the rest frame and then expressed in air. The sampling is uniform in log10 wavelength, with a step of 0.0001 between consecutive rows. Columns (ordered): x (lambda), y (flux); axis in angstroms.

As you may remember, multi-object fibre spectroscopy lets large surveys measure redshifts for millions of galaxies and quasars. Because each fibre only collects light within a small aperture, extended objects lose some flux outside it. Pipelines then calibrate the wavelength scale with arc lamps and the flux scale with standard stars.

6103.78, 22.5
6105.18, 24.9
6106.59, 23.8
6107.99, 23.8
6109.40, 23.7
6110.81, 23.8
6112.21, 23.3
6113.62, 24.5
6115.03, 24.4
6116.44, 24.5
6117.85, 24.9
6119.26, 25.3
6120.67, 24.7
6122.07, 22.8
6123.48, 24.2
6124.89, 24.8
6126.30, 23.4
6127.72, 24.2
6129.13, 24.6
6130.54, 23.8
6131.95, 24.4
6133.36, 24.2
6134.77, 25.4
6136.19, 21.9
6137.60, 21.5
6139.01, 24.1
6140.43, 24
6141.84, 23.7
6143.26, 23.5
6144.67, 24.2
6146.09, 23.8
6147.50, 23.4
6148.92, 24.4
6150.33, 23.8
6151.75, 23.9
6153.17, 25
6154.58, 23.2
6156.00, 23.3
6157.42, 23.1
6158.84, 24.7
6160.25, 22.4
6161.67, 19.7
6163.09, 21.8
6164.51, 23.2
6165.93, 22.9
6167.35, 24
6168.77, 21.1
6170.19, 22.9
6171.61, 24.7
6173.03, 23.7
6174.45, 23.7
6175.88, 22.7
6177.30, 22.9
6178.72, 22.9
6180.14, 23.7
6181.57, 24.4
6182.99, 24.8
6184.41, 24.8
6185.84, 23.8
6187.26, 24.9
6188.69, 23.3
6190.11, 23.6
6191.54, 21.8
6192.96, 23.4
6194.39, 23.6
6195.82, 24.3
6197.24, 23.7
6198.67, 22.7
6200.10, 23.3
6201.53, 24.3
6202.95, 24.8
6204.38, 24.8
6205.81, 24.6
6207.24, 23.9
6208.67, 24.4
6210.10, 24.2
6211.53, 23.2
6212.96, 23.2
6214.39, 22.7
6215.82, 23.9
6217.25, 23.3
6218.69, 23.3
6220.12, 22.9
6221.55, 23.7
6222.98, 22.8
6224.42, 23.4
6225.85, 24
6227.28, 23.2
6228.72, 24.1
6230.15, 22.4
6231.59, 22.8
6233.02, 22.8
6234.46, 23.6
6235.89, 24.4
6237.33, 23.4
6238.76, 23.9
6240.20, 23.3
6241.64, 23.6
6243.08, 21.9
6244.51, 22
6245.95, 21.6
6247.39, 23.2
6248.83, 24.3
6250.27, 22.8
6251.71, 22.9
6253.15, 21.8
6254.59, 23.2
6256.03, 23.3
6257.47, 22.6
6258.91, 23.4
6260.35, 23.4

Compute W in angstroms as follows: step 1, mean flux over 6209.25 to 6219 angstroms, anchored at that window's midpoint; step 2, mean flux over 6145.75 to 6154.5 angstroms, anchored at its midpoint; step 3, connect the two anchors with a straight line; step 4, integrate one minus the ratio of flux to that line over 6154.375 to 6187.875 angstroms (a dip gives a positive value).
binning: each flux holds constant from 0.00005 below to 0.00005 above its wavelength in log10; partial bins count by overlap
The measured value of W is 0.7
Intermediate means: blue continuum 24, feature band 23.3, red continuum 23.4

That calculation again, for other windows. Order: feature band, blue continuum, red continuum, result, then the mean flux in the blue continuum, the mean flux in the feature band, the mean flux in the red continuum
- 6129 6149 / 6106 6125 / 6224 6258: 0.2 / 24.2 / 23.8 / 23.1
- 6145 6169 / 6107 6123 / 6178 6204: 0.7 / 24.2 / 23.2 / 23.8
